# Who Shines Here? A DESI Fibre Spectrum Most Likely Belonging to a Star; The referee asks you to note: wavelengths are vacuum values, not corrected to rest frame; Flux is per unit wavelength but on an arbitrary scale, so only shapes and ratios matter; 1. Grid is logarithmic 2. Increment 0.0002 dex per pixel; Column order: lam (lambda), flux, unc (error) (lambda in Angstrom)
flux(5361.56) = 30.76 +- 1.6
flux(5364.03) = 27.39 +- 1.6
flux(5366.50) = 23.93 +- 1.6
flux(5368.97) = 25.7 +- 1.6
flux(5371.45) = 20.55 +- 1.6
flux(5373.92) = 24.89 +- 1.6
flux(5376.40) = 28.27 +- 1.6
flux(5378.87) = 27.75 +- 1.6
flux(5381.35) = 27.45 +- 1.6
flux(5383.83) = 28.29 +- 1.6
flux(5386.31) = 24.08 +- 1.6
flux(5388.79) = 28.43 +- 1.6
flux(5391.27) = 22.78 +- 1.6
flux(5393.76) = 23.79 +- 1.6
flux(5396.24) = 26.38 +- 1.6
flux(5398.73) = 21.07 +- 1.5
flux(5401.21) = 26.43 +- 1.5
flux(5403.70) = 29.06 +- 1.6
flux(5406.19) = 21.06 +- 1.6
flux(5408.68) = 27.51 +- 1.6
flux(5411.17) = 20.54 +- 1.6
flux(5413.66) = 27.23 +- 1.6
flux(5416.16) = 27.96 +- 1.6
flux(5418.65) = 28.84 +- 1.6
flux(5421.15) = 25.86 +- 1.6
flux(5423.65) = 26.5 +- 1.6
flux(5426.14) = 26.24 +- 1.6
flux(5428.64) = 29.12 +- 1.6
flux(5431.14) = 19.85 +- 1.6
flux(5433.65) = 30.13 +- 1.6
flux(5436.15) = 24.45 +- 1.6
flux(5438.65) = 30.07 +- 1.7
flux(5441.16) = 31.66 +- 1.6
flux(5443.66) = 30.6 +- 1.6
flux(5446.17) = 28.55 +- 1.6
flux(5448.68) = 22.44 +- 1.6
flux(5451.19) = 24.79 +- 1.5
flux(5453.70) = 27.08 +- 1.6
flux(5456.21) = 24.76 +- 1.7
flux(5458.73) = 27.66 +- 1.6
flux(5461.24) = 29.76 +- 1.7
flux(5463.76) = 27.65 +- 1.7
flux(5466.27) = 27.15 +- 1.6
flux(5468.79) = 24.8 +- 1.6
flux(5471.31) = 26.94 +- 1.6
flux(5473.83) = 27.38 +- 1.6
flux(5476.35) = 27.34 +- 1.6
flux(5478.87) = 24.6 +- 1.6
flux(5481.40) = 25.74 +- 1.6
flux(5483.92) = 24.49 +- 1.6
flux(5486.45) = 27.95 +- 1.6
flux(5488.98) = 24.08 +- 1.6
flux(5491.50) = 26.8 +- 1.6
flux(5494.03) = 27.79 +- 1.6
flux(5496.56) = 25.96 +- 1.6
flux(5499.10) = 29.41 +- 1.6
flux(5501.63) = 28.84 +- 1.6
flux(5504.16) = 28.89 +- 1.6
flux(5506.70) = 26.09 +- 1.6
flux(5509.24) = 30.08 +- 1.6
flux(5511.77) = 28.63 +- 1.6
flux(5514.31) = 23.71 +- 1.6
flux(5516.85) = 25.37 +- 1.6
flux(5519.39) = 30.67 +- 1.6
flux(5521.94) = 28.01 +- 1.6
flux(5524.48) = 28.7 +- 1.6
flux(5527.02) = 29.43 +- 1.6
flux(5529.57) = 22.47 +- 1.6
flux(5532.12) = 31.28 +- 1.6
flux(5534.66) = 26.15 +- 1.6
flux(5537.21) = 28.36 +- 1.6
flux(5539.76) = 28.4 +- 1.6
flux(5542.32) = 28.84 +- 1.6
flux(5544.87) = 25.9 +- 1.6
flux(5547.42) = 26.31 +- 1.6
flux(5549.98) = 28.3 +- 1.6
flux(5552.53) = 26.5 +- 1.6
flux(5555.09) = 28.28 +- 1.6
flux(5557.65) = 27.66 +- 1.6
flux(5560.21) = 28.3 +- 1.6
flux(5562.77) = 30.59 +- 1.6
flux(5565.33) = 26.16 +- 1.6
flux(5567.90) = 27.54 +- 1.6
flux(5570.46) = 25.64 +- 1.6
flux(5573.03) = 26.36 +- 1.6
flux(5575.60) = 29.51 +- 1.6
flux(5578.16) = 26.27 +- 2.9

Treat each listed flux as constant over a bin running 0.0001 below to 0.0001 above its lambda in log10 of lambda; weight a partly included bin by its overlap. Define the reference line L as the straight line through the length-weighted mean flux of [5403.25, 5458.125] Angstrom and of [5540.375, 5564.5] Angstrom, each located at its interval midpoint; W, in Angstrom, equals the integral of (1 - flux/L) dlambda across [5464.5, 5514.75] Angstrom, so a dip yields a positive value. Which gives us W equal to 0.5 Angstrom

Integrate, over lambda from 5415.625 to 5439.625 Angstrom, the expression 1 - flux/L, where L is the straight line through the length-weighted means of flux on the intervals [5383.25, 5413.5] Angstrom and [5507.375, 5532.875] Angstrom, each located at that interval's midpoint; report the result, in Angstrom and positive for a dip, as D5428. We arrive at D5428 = -1.1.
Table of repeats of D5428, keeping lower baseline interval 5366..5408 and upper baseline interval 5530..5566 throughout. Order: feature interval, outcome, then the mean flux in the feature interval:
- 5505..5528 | -0.4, 27.9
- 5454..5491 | 0.3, 26.5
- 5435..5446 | -1.3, 29.2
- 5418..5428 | -0.4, 26.9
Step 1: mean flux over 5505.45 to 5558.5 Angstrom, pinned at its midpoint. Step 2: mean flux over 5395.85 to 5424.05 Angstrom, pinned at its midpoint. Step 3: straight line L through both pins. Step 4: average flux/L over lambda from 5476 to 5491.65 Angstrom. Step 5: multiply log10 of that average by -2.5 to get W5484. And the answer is 0.05 mag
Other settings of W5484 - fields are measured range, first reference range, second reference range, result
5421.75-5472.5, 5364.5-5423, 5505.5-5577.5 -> -0.03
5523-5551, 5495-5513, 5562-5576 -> 0.01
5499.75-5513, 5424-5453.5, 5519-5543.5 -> -0.03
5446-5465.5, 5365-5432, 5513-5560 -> 0.00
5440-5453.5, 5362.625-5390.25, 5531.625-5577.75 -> -0.03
